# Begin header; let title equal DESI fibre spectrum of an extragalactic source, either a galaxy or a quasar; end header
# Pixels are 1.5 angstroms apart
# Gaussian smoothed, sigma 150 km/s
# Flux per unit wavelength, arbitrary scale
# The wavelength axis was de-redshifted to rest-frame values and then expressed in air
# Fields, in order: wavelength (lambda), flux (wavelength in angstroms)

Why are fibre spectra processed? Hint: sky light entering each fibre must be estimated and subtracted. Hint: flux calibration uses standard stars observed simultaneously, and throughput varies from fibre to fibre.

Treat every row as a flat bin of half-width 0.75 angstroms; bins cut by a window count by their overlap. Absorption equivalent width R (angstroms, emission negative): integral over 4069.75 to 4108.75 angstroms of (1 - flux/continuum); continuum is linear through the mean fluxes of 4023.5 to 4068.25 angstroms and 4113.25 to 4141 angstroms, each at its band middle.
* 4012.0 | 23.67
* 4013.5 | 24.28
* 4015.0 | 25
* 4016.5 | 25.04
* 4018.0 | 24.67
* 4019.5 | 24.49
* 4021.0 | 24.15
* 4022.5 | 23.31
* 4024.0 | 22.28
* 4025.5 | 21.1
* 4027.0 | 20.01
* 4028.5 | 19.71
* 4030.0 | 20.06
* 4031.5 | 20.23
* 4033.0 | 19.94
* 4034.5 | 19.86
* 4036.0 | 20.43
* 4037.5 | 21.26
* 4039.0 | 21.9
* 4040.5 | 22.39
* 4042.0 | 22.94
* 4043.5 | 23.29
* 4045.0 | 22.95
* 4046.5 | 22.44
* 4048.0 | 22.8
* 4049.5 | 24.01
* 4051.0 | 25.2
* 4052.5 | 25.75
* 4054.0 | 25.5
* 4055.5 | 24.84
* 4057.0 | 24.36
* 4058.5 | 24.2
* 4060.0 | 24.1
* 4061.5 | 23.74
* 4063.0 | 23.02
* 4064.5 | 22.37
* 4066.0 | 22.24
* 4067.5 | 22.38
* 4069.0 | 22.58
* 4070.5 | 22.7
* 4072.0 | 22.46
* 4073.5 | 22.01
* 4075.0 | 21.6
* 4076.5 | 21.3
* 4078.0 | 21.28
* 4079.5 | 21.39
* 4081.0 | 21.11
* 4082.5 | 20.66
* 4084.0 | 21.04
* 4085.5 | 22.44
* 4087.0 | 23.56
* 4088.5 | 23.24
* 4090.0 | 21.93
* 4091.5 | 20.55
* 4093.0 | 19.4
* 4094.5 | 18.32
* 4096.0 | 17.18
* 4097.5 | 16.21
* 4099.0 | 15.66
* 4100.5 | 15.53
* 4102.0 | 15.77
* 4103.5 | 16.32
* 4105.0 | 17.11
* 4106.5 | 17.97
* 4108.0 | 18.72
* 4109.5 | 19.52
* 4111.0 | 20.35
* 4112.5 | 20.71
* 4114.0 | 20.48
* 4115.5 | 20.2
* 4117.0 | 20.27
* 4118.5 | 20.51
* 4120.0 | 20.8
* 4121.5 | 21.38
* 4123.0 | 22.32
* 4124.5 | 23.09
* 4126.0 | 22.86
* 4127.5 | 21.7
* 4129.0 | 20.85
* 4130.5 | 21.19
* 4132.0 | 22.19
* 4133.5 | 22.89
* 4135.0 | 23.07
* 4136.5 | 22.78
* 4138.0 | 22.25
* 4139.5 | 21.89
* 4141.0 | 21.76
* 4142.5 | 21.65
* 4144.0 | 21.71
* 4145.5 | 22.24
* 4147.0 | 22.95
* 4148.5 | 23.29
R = 4.00 angstroms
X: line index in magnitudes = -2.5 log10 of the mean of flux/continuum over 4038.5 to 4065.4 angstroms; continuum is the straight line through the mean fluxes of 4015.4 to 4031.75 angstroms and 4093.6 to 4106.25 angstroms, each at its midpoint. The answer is -0.17 mag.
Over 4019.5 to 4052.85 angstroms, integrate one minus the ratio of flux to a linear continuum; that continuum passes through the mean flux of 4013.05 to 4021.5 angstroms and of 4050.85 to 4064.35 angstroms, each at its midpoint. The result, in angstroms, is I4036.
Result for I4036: 3.3 angstroms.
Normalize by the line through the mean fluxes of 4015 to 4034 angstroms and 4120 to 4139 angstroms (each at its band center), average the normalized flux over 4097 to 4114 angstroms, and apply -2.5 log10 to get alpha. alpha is 0.239 mag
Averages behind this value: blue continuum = 22.2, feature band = 17.8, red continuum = 22.2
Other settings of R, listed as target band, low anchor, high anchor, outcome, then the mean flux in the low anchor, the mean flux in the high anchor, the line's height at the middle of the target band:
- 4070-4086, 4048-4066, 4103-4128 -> 0.8 angstroms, 24.1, 20.3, 22.8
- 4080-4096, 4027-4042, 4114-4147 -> 0.2 angstroms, 20.7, 21.8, 21.3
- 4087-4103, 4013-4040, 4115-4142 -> 2.4 angstroms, 22.1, 21.8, 21.9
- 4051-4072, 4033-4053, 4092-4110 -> -2.8 angstroms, 22.6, 17.3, 20.9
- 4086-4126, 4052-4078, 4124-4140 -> 5.3 angstroms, 23.2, 22.2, 22.6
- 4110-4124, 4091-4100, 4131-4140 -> -0.3 angstroms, 17.7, 22.5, 20.3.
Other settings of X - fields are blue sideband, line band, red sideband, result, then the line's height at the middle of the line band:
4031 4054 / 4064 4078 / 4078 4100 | -0.05 mag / 21.1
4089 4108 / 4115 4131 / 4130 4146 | -0.05 mag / 20.5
